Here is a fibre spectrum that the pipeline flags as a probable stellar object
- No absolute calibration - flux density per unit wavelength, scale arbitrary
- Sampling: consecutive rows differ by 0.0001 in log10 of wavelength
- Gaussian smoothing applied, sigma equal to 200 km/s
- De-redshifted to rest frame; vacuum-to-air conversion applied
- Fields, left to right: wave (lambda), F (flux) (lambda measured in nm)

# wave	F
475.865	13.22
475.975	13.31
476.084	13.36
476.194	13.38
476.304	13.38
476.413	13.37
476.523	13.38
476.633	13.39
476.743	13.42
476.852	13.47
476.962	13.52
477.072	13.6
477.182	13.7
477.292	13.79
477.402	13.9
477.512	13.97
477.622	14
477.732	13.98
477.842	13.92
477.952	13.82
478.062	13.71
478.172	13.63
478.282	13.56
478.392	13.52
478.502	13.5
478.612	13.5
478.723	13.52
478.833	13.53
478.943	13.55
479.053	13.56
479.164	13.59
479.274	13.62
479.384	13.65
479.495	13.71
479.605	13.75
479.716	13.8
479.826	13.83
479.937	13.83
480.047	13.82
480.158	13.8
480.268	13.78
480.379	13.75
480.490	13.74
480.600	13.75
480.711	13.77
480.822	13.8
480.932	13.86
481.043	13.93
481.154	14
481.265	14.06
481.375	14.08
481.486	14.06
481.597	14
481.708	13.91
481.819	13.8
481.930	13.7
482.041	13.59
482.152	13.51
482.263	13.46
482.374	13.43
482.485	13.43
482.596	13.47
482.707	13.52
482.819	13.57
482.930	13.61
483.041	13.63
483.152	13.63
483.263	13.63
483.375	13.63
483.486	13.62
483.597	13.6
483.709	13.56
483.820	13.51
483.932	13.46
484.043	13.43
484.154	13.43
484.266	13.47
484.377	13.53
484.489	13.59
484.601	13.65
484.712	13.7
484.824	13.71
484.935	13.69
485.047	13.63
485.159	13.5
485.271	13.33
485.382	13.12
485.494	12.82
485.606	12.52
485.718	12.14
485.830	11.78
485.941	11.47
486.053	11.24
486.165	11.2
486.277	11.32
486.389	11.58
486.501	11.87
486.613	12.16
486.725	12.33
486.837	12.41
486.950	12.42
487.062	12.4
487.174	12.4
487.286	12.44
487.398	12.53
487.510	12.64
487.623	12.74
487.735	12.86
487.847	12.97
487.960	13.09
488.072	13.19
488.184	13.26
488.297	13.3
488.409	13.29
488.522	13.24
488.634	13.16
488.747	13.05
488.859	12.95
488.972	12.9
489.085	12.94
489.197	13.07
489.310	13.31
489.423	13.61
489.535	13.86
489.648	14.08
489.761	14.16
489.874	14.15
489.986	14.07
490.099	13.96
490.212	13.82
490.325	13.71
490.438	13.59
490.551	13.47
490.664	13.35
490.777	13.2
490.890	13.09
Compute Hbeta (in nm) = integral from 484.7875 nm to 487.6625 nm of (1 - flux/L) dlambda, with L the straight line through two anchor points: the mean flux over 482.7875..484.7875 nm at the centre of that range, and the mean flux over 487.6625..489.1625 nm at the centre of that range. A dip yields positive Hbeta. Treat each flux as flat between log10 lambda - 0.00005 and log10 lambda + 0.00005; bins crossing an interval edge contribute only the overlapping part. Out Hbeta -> 0.193 nm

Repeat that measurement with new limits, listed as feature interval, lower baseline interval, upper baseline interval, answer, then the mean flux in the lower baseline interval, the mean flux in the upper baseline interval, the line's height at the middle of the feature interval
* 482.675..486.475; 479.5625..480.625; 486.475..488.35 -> 0.009 nm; 13.8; 12.7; 13.1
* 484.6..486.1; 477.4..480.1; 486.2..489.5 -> 0.017 nm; 13.7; 12.7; 13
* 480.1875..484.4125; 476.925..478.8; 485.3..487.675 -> -0.247 nm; 13.7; 12.2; 12.9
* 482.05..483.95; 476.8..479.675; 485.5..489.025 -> -0.073 nm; 13.7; 12.5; 13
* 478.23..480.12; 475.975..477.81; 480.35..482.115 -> 0.013 nm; 13.6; 13.9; 13.7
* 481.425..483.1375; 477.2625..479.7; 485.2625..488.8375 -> -0.062 nm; 13.7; 12.5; 13.2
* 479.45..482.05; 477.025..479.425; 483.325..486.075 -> -0.067 nm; 13.7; 13.2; 13.5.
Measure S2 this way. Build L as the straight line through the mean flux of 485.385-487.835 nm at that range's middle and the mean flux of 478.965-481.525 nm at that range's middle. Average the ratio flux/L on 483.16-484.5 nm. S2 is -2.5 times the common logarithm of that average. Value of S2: -0.053 mag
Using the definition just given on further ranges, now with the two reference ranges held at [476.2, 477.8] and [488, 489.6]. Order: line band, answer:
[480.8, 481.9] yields -0.038 mag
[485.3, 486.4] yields 0.116 mag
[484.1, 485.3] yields -0.016 mag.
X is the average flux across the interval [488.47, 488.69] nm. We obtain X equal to 13.2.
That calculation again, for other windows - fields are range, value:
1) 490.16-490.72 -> 13.6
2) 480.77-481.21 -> 13.9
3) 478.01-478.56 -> 13.6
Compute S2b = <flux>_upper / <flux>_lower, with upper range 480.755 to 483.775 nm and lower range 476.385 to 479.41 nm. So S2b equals 1.0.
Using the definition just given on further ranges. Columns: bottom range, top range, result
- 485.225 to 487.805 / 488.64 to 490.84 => 1.10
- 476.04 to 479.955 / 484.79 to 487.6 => 0.91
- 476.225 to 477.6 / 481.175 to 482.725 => 1.01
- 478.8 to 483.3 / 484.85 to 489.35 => 0.92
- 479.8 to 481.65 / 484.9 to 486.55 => 0.89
